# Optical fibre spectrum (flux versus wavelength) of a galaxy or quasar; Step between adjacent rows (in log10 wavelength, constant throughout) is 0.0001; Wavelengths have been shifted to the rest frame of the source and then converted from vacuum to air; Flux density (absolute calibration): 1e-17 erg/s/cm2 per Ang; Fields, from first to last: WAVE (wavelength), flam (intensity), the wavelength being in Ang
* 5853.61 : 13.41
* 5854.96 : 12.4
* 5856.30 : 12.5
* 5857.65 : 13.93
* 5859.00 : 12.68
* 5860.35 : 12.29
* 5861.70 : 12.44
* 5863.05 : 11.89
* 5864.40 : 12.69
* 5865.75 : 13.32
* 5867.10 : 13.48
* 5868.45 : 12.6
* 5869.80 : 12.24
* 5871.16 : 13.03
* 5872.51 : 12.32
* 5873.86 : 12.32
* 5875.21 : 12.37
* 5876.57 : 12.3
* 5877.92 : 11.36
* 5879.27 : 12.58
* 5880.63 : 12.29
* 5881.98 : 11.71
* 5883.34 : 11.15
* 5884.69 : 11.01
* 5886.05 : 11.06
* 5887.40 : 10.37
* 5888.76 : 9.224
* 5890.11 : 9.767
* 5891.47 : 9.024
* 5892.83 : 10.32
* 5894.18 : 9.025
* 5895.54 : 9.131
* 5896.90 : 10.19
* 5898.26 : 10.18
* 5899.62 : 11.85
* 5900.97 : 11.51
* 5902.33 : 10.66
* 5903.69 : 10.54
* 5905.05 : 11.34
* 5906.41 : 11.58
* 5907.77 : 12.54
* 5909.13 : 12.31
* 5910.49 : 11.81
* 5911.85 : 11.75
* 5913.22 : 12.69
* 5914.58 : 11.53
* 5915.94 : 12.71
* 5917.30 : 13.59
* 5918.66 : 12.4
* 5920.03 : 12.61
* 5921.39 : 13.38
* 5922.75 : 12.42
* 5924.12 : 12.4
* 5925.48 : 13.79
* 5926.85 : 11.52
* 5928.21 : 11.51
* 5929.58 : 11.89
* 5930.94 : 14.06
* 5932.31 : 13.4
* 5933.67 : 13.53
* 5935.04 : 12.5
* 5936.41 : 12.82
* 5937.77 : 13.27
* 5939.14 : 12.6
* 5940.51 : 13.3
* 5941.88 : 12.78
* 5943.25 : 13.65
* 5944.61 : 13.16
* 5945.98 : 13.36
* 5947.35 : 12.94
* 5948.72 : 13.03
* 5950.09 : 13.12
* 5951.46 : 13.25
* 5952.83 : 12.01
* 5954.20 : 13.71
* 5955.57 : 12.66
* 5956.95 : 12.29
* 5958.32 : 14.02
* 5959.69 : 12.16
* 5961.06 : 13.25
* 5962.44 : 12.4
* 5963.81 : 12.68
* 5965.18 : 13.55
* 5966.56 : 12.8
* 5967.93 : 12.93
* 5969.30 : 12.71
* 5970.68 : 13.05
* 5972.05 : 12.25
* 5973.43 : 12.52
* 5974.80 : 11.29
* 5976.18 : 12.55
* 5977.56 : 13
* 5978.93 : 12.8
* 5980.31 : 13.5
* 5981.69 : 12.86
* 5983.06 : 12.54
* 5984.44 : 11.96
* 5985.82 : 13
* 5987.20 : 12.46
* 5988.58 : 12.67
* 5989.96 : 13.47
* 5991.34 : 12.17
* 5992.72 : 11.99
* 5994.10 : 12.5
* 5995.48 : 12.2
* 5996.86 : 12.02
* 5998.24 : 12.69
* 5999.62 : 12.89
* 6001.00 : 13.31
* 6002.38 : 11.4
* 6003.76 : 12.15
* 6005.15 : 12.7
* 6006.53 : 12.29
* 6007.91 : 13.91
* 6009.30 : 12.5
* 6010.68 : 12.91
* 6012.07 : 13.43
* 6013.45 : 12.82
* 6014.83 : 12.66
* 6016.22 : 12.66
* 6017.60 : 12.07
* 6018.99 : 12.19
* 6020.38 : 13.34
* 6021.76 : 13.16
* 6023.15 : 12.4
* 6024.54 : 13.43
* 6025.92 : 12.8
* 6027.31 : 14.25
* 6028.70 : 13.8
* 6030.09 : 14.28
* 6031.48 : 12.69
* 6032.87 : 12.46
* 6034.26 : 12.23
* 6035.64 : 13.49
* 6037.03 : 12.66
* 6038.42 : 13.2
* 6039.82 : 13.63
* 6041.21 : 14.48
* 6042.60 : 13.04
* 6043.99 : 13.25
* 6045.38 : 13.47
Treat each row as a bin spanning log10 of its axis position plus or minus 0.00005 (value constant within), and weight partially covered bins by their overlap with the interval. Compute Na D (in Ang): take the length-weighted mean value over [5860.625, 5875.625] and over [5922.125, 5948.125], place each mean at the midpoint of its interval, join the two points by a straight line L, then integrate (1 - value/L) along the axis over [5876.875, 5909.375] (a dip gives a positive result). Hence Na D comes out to 4.7 Ang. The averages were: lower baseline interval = 12.6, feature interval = 10.9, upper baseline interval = 12.9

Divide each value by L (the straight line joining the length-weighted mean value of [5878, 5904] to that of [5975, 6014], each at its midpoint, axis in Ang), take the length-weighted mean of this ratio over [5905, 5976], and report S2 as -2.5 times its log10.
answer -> -0.10 mag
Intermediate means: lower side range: 10.6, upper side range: 12.6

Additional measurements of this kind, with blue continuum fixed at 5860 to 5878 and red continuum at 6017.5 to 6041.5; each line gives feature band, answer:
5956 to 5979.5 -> 0.02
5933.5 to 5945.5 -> -0.02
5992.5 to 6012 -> 0.04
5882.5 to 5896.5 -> 0.25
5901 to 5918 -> 0.07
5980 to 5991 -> 0.02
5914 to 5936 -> 0.00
